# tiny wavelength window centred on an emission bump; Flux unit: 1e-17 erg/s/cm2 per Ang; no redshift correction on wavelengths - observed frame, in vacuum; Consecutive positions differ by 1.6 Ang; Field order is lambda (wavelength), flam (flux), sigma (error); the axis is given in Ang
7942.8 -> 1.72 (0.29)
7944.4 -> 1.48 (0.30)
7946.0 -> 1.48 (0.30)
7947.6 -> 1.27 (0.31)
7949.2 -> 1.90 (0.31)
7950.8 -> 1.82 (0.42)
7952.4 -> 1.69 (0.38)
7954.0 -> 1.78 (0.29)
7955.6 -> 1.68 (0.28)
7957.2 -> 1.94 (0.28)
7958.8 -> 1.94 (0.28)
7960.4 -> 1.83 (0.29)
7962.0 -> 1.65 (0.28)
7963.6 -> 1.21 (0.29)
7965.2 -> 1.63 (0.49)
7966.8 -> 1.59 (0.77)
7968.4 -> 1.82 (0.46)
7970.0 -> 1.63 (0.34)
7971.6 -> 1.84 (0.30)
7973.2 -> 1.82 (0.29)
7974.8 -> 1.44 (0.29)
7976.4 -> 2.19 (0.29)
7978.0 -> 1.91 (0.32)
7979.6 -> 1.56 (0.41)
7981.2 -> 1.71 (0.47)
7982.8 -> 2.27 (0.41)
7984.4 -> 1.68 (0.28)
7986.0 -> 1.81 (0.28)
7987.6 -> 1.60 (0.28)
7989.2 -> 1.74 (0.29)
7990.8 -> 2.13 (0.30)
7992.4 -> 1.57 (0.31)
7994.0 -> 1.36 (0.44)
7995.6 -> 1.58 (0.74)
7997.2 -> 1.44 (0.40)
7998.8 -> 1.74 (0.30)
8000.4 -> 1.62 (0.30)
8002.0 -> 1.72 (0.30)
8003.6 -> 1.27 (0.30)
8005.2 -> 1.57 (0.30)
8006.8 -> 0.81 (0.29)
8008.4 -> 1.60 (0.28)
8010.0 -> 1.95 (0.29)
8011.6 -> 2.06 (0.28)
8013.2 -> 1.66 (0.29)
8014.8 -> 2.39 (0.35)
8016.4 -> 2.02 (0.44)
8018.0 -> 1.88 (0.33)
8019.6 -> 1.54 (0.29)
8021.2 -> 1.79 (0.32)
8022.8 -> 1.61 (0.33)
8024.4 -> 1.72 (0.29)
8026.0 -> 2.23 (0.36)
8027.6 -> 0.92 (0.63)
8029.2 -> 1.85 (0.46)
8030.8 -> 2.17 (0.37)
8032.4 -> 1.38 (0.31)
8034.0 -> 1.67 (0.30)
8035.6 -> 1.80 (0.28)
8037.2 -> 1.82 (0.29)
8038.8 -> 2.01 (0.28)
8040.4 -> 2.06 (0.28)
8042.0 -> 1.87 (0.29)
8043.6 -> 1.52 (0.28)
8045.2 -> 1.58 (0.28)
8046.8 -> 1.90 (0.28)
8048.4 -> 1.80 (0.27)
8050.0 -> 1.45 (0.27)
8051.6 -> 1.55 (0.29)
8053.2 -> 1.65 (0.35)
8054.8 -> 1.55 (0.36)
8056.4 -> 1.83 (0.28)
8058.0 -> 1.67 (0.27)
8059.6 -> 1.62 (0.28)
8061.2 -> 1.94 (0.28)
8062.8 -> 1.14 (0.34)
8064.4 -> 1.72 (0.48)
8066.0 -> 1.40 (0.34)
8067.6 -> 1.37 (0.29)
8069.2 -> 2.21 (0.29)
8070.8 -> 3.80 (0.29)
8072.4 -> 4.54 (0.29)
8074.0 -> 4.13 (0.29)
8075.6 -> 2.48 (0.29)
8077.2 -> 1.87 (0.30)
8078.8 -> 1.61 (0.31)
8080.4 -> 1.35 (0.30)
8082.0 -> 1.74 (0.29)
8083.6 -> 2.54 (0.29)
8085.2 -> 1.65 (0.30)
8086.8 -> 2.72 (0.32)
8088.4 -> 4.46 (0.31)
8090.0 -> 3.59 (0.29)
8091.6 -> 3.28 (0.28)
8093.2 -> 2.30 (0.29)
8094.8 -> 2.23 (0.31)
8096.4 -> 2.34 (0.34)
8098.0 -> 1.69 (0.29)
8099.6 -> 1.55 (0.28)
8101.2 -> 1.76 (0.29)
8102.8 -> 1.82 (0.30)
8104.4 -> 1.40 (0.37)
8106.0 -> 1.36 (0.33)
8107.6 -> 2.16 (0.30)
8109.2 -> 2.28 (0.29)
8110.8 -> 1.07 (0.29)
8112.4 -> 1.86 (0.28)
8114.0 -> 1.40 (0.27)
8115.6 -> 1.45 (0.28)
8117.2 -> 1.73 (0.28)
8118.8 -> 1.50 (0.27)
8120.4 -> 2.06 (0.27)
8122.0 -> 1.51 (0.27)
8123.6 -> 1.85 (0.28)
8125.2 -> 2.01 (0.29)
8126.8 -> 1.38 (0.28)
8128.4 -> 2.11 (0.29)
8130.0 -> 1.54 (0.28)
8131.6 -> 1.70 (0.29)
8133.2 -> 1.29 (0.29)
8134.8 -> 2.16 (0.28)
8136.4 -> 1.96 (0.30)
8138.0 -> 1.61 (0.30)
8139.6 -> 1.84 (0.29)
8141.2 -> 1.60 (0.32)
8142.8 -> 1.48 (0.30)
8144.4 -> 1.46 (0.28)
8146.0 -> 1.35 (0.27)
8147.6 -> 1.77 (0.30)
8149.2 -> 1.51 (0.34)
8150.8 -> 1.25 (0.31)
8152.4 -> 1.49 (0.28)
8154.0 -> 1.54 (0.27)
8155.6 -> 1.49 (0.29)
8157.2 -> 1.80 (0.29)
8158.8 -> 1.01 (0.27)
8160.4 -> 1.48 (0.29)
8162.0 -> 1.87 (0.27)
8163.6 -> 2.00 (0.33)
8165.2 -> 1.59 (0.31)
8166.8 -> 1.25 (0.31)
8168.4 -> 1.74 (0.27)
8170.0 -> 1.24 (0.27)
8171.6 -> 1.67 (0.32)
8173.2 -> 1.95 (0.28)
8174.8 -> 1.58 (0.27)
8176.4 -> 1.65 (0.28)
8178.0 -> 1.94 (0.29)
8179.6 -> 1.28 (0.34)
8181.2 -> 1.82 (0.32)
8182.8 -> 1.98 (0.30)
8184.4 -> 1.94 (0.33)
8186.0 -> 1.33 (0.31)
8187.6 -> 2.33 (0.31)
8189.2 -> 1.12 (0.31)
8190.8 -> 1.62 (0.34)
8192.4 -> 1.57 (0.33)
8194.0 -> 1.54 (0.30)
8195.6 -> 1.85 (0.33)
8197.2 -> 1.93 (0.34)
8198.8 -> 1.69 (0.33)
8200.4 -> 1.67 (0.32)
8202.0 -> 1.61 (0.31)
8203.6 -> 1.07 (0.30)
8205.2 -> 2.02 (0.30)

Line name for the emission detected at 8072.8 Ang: [S II] 6716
